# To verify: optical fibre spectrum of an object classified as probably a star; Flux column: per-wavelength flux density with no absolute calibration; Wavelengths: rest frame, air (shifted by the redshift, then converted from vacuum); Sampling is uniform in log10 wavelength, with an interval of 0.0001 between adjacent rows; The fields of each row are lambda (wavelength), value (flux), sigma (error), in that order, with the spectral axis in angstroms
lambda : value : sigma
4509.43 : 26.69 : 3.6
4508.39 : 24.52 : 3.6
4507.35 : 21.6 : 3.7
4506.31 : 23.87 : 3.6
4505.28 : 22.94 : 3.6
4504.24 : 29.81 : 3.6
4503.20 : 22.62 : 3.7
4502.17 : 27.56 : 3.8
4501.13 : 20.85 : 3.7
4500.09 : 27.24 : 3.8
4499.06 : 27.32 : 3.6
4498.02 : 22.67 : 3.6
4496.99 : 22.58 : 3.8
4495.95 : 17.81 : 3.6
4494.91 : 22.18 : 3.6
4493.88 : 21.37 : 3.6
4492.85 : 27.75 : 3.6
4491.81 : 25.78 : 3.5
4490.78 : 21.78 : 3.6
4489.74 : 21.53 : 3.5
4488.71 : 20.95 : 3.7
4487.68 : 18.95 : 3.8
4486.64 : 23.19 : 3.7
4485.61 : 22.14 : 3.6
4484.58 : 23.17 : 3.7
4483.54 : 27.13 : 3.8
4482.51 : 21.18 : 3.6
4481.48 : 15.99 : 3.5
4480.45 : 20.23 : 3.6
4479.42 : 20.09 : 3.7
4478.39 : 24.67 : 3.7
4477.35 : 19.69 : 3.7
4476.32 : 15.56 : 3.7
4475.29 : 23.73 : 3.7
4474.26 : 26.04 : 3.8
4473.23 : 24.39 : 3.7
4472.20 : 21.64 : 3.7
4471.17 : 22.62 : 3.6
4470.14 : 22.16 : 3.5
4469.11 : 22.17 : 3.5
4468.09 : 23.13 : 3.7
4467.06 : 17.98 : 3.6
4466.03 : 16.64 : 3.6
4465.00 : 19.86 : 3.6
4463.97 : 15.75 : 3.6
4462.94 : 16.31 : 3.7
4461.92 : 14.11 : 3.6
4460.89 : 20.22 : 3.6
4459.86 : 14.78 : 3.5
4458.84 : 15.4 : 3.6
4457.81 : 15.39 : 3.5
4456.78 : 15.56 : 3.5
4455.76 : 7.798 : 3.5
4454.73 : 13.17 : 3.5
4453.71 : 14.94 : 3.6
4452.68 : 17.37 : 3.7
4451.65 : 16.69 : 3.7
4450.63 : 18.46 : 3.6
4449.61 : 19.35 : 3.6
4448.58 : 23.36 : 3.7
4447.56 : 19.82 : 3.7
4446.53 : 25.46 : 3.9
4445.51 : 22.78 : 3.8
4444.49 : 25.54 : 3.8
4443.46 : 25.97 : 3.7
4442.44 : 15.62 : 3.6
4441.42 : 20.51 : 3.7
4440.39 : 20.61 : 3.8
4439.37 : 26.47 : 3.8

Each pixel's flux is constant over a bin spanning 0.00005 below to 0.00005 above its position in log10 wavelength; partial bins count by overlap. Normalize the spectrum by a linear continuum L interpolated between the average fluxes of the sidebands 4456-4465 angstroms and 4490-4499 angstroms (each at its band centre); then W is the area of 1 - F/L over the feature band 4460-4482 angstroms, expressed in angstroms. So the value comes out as -2.4 angstroms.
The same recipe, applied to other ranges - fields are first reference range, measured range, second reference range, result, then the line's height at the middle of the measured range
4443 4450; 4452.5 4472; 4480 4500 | 4.9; 22.9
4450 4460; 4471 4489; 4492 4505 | -1.4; 20.3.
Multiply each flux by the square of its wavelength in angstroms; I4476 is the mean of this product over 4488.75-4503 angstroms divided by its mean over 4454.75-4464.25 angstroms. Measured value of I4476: 1.60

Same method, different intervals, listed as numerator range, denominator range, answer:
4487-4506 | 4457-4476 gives 1.22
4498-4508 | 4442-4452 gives 1.18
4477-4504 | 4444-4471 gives 1.26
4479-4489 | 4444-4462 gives 1.21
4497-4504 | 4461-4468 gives 1.45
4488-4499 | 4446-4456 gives 1.29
